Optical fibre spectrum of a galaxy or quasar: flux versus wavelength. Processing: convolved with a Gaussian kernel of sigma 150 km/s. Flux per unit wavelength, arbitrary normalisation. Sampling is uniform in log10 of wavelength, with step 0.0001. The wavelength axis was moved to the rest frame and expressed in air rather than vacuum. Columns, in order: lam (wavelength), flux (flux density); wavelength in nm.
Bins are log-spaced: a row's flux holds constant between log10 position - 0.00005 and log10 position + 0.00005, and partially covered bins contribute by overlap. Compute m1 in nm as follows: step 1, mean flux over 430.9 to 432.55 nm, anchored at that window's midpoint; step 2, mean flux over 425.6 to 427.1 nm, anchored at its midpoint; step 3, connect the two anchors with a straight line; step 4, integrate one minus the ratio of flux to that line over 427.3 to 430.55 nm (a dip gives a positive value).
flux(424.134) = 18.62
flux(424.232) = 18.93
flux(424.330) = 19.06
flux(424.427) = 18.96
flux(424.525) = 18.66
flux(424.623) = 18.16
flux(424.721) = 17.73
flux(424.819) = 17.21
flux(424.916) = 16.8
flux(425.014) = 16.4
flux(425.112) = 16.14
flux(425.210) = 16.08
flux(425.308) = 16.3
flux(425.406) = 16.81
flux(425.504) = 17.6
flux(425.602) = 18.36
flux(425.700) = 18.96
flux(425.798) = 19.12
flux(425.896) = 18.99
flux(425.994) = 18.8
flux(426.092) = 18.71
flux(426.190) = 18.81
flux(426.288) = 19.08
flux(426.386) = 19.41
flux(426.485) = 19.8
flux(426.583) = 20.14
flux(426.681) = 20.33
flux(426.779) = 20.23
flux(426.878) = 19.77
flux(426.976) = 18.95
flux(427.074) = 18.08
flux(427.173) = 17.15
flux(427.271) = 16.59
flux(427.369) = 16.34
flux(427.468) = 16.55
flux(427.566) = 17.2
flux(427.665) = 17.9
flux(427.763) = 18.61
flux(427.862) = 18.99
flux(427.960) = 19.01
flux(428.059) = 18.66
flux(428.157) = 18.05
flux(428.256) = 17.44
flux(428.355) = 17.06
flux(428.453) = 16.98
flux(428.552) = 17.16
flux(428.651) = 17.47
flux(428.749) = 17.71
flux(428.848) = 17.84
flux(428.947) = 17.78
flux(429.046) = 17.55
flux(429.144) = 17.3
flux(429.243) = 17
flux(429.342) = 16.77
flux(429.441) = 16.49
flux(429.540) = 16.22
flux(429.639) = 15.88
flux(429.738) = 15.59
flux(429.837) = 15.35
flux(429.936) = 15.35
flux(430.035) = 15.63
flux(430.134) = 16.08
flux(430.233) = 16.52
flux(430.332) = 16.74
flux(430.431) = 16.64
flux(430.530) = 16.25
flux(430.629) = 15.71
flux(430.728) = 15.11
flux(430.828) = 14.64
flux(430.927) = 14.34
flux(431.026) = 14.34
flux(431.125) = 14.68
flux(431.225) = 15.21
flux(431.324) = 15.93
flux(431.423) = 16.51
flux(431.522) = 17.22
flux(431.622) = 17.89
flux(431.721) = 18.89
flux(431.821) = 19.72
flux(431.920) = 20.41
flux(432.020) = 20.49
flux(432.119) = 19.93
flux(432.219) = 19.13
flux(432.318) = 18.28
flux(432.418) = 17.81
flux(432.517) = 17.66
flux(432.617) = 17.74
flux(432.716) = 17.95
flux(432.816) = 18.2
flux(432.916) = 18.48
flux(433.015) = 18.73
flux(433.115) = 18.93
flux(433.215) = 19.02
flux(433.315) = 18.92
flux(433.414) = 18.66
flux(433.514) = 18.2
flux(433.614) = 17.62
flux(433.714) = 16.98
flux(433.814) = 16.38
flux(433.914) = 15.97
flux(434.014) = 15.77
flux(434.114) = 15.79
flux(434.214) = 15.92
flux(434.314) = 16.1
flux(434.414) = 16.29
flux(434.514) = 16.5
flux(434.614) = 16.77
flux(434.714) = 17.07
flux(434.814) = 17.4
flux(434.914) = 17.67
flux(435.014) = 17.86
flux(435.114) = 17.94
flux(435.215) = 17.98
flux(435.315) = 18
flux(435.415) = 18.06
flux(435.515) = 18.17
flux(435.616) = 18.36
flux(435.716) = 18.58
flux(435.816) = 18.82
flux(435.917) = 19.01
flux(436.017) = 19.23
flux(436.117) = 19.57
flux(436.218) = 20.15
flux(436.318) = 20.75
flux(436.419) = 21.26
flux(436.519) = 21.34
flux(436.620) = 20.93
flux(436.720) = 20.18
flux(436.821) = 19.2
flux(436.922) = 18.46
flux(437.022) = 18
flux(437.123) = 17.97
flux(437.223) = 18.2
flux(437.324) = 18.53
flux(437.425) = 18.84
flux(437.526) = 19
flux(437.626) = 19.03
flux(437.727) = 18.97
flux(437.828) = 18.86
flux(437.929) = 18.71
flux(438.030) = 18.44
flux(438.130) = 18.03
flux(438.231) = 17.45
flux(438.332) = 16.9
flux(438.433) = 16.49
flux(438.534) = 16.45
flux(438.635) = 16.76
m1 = 0.254 nm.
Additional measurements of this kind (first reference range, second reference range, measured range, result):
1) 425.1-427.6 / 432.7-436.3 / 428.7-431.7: 0.30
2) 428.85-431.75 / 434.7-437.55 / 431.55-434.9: -0.07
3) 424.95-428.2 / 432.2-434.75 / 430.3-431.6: 0.15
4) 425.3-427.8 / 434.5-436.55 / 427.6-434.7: 0.51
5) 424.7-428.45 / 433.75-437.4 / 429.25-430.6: 0.15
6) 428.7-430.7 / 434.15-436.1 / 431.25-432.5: -0.11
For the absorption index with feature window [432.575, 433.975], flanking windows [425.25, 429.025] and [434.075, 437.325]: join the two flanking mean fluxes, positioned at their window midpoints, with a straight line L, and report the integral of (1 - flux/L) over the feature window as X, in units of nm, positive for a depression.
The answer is 0.03 nm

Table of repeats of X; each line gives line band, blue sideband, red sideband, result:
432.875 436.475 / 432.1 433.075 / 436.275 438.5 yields 0.12 nm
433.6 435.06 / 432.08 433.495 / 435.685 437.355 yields 0.17 nm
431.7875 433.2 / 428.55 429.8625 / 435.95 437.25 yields -0.05 nm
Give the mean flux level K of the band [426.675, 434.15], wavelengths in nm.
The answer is 17.4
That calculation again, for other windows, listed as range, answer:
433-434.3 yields 17.4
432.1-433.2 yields 18.4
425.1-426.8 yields 18.6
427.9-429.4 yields 17.6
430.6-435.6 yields 17.4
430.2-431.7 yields 15.9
